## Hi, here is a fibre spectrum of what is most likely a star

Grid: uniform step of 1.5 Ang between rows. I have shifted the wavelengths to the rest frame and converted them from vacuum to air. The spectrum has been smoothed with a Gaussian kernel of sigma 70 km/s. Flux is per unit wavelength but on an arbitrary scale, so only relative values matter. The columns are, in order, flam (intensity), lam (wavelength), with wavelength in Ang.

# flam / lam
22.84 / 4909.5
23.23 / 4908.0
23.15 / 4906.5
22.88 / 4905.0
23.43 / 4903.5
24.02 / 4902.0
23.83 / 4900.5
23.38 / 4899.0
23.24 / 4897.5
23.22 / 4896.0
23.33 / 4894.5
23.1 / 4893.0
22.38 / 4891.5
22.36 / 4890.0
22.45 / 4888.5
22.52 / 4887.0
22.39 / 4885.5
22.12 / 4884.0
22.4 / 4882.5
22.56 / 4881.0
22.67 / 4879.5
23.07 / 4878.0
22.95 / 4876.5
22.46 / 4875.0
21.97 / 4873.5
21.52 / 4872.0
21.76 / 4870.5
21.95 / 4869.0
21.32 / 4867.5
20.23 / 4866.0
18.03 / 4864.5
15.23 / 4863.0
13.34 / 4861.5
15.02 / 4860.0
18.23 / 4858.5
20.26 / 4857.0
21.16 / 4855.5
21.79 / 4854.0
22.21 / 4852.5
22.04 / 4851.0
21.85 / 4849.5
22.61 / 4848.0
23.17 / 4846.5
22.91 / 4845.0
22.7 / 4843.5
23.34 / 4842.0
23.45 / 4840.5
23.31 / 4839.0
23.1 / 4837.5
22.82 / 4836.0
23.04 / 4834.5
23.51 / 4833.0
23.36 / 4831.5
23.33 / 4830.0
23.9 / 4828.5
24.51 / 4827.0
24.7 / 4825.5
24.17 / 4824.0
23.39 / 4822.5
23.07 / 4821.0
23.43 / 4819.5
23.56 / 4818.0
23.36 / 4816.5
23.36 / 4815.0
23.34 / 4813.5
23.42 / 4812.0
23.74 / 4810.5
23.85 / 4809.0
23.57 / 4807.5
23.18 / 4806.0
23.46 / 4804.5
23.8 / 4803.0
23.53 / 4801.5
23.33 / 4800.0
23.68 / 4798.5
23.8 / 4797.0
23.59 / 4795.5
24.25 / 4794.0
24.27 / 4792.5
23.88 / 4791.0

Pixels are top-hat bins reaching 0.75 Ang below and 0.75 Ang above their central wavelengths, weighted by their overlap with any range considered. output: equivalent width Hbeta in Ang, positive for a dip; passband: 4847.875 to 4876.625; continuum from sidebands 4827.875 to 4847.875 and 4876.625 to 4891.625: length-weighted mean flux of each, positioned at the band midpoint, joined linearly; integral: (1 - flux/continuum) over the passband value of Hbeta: 3.3 Ang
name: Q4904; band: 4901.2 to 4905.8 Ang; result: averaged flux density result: 23.4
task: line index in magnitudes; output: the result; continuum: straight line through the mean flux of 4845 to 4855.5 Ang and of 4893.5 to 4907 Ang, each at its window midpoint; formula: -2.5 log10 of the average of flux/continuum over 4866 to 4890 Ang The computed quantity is 0.03 mag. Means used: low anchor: 22.2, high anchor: 23.4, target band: 22.2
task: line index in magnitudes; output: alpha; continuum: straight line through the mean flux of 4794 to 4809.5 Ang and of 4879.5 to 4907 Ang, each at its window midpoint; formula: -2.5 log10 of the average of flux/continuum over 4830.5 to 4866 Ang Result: 0.104 mag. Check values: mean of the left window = 23.6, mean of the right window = 22.9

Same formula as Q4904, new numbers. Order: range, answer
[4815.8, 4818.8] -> 23.5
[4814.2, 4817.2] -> 23.4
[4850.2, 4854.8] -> 22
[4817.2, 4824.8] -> 23.5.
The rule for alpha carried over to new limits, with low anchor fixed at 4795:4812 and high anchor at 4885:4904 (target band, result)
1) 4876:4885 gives 0.02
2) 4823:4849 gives 0.00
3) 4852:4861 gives 0.19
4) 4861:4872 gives 0.21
